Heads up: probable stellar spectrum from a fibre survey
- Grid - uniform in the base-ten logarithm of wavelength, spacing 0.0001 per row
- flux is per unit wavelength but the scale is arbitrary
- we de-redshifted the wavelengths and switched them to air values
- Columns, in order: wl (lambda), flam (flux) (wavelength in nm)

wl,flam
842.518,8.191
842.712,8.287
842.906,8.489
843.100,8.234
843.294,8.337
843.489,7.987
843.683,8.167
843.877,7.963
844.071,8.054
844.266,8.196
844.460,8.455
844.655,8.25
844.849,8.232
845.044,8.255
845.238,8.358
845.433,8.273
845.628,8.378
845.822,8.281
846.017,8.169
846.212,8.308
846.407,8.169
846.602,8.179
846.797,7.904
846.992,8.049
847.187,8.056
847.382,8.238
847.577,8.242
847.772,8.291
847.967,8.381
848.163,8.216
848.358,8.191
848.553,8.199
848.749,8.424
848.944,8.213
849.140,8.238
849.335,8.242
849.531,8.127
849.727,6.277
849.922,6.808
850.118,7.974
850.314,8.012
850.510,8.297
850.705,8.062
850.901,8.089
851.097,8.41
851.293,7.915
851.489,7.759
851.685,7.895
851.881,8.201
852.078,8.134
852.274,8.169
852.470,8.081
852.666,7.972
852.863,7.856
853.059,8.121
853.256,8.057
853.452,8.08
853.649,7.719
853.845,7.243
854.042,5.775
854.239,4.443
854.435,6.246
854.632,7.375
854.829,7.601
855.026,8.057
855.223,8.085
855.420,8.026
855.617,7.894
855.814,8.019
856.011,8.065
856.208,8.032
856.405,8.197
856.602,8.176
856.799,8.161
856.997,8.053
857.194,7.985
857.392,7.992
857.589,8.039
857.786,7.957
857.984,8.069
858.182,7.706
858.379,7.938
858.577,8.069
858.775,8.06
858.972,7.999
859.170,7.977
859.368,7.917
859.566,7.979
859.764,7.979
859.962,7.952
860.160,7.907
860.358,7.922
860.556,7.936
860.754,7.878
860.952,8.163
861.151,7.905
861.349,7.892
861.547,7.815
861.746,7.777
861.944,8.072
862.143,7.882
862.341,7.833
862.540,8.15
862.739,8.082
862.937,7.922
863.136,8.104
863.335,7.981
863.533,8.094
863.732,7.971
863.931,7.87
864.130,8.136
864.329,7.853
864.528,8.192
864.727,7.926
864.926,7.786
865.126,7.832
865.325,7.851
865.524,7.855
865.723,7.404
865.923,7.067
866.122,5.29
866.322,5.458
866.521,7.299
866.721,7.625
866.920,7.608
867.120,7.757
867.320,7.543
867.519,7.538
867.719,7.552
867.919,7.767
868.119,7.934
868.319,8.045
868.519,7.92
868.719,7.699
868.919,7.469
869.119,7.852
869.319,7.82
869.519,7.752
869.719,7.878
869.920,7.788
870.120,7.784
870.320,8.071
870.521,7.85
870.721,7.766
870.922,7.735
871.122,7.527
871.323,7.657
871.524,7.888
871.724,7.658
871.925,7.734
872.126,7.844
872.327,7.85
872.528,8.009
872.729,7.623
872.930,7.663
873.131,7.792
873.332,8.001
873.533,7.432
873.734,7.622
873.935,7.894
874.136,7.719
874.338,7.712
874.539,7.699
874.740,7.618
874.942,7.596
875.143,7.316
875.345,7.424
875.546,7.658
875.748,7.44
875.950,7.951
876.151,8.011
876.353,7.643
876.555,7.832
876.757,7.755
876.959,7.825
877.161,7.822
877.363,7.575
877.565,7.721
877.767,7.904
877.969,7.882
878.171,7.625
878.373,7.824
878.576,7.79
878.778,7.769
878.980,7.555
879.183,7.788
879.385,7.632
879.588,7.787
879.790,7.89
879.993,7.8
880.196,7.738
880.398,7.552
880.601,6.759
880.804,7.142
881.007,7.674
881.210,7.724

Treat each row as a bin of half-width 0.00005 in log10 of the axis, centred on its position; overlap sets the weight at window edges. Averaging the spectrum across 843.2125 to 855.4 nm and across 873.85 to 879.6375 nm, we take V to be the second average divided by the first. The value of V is 1.0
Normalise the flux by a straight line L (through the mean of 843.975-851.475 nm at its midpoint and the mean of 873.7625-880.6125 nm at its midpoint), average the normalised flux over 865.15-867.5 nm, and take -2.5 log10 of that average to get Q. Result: 0.09 mag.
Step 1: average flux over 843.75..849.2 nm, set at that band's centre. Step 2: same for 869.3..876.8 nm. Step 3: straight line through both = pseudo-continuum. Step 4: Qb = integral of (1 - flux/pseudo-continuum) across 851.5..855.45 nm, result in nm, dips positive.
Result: 0.26 nm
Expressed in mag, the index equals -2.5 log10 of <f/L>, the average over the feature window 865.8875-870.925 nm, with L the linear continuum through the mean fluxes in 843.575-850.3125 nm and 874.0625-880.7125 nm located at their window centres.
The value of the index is 0.04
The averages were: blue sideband 8.11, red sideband 7.68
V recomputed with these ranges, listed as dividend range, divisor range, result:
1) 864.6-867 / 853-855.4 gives 1.00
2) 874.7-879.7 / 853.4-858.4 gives 1.01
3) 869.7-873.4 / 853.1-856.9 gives 1.03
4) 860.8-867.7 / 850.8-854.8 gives 1.02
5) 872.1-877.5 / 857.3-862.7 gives 0.97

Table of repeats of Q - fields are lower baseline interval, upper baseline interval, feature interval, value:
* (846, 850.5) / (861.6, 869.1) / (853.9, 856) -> 0.10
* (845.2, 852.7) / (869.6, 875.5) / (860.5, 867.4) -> 0.02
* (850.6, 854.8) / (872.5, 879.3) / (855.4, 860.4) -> -0.05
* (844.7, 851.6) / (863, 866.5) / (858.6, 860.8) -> -0.03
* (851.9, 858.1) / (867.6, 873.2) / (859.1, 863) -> -0.03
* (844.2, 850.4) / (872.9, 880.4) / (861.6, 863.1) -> -0.01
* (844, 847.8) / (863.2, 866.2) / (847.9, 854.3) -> 0.03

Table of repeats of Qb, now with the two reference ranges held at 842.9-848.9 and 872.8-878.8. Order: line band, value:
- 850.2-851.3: -0.001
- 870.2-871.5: 0.004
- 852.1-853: 0.008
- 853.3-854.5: 0.212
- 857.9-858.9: 0.005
